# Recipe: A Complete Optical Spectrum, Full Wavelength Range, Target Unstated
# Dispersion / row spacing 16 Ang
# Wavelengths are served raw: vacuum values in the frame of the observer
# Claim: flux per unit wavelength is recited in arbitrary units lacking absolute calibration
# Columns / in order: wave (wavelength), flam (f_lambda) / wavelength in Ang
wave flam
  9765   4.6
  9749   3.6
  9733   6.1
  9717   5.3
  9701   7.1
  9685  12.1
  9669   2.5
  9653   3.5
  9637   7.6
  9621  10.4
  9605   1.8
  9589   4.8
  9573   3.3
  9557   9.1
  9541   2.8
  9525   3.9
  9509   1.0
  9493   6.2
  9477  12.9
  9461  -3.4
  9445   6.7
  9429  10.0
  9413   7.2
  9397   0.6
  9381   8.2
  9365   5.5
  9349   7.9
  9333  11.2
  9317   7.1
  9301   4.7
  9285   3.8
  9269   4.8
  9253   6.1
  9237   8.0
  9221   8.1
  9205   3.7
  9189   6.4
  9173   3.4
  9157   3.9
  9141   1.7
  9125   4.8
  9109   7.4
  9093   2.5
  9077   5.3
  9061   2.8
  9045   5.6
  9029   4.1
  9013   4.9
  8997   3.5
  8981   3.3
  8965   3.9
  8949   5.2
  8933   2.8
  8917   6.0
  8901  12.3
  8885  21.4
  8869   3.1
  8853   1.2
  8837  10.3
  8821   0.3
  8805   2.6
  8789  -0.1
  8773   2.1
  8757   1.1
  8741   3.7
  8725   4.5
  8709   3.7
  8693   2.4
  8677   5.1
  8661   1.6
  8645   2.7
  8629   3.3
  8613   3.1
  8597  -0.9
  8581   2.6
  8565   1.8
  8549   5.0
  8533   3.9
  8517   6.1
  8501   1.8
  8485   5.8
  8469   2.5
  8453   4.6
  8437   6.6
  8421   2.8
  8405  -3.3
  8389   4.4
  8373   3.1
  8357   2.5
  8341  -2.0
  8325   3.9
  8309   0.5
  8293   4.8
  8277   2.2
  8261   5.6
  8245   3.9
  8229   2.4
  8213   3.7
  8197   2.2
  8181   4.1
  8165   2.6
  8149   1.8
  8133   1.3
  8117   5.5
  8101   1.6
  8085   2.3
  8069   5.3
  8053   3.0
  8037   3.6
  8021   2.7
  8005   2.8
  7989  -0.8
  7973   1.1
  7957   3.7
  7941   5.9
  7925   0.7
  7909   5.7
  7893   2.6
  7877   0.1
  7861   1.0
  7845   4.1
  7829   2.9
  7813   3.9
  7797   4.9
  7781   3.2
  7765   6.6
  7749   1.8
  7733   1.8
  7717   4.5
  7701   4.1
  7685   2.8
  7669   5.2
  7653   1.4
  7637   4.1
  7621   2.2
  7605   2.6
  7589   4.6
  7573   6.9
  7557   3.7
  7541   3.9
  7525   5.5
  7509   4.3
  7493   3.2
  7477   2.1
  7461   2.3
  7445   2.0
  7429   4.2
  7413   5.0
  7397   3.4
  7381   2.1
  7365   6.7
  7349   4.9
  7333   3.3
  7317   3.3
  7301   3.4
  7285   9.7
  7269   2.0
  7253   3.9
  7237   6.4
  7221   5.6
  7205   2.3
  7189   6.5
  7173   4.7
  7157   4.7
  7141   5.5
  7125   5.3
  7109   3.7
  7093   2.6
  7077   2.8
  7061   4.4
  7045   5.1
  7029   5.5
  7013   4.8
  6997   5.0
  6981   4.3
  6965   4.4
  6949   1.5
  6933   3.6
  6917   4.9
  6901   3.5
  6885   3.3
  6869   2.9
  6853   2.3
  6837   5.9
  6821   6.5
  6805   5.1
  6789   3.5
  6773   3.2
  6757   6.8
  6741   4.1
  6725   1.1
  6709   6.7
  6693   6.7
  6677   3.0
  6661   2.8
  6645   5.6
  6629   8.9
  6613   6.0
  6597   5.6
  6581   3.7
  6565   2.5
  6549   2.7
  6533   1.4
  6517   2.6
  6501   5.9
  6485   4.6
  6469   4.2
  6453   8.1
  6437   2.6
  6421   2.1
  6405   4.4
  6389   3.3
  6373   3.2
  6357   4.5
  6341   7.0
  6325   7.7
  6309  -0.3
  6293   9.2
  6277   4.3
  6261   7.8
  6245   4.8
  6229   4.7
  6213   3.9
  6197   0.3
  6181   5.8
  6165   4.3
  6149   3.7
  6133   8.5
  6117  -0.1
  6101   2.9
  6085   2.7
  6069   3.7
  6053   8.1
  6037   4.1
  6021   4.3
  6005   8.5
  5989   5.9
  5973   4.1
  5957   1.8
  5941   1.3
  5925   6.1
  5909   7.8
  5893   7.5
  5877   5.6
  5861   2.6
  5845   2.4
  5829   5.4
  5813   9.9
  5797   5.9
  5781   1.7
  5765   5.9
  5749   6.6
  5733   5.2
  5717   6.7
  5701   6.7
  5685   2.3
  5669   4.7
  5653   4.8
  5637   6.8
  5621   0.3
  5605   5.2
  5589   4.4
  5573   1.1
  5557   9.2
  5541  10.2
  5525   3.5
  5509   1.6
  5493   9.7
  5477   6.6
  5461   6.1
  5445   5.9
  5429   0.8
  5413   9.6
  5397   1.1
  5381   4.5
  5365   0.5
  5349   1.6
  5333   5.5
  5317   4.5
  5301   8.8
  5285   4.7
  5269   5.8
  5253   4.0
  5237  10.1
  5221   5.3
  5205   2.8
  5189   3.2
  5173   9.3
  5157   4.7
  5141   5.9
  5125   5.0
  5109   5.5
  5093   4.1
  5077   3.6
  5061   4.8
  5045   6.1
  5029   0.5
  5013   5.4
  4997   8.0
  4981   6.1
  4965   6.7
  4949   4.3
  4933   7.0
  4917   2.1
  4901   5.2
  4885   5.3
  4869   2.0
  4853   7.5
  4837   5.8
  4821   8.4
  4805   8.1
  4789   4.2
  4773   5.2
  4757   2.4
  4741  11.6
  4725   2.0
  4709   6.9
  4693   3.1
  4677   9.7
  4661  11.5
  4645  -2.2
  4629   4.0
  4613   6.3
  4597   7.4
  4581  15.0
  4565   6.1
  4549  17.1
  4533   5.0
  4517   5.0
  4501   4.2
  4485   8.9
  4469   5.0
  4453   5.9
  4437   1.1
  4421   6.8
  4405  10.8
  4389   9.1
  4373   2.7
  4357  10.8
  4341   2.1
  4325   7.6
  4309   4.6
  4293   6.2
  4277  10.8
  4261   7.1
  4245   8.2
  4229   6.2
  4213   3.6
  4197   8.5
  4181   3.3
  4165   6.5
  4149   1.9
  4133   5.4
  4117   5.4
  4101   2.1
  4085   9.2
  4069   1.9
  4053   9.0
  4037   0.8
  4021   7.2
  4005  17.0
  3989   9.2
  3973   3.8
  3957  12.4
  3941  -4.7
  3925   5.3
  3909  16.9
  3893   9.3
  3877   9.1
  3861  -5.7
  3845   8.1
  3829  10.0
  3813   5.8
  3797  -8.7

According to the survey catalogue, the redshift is 1.384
